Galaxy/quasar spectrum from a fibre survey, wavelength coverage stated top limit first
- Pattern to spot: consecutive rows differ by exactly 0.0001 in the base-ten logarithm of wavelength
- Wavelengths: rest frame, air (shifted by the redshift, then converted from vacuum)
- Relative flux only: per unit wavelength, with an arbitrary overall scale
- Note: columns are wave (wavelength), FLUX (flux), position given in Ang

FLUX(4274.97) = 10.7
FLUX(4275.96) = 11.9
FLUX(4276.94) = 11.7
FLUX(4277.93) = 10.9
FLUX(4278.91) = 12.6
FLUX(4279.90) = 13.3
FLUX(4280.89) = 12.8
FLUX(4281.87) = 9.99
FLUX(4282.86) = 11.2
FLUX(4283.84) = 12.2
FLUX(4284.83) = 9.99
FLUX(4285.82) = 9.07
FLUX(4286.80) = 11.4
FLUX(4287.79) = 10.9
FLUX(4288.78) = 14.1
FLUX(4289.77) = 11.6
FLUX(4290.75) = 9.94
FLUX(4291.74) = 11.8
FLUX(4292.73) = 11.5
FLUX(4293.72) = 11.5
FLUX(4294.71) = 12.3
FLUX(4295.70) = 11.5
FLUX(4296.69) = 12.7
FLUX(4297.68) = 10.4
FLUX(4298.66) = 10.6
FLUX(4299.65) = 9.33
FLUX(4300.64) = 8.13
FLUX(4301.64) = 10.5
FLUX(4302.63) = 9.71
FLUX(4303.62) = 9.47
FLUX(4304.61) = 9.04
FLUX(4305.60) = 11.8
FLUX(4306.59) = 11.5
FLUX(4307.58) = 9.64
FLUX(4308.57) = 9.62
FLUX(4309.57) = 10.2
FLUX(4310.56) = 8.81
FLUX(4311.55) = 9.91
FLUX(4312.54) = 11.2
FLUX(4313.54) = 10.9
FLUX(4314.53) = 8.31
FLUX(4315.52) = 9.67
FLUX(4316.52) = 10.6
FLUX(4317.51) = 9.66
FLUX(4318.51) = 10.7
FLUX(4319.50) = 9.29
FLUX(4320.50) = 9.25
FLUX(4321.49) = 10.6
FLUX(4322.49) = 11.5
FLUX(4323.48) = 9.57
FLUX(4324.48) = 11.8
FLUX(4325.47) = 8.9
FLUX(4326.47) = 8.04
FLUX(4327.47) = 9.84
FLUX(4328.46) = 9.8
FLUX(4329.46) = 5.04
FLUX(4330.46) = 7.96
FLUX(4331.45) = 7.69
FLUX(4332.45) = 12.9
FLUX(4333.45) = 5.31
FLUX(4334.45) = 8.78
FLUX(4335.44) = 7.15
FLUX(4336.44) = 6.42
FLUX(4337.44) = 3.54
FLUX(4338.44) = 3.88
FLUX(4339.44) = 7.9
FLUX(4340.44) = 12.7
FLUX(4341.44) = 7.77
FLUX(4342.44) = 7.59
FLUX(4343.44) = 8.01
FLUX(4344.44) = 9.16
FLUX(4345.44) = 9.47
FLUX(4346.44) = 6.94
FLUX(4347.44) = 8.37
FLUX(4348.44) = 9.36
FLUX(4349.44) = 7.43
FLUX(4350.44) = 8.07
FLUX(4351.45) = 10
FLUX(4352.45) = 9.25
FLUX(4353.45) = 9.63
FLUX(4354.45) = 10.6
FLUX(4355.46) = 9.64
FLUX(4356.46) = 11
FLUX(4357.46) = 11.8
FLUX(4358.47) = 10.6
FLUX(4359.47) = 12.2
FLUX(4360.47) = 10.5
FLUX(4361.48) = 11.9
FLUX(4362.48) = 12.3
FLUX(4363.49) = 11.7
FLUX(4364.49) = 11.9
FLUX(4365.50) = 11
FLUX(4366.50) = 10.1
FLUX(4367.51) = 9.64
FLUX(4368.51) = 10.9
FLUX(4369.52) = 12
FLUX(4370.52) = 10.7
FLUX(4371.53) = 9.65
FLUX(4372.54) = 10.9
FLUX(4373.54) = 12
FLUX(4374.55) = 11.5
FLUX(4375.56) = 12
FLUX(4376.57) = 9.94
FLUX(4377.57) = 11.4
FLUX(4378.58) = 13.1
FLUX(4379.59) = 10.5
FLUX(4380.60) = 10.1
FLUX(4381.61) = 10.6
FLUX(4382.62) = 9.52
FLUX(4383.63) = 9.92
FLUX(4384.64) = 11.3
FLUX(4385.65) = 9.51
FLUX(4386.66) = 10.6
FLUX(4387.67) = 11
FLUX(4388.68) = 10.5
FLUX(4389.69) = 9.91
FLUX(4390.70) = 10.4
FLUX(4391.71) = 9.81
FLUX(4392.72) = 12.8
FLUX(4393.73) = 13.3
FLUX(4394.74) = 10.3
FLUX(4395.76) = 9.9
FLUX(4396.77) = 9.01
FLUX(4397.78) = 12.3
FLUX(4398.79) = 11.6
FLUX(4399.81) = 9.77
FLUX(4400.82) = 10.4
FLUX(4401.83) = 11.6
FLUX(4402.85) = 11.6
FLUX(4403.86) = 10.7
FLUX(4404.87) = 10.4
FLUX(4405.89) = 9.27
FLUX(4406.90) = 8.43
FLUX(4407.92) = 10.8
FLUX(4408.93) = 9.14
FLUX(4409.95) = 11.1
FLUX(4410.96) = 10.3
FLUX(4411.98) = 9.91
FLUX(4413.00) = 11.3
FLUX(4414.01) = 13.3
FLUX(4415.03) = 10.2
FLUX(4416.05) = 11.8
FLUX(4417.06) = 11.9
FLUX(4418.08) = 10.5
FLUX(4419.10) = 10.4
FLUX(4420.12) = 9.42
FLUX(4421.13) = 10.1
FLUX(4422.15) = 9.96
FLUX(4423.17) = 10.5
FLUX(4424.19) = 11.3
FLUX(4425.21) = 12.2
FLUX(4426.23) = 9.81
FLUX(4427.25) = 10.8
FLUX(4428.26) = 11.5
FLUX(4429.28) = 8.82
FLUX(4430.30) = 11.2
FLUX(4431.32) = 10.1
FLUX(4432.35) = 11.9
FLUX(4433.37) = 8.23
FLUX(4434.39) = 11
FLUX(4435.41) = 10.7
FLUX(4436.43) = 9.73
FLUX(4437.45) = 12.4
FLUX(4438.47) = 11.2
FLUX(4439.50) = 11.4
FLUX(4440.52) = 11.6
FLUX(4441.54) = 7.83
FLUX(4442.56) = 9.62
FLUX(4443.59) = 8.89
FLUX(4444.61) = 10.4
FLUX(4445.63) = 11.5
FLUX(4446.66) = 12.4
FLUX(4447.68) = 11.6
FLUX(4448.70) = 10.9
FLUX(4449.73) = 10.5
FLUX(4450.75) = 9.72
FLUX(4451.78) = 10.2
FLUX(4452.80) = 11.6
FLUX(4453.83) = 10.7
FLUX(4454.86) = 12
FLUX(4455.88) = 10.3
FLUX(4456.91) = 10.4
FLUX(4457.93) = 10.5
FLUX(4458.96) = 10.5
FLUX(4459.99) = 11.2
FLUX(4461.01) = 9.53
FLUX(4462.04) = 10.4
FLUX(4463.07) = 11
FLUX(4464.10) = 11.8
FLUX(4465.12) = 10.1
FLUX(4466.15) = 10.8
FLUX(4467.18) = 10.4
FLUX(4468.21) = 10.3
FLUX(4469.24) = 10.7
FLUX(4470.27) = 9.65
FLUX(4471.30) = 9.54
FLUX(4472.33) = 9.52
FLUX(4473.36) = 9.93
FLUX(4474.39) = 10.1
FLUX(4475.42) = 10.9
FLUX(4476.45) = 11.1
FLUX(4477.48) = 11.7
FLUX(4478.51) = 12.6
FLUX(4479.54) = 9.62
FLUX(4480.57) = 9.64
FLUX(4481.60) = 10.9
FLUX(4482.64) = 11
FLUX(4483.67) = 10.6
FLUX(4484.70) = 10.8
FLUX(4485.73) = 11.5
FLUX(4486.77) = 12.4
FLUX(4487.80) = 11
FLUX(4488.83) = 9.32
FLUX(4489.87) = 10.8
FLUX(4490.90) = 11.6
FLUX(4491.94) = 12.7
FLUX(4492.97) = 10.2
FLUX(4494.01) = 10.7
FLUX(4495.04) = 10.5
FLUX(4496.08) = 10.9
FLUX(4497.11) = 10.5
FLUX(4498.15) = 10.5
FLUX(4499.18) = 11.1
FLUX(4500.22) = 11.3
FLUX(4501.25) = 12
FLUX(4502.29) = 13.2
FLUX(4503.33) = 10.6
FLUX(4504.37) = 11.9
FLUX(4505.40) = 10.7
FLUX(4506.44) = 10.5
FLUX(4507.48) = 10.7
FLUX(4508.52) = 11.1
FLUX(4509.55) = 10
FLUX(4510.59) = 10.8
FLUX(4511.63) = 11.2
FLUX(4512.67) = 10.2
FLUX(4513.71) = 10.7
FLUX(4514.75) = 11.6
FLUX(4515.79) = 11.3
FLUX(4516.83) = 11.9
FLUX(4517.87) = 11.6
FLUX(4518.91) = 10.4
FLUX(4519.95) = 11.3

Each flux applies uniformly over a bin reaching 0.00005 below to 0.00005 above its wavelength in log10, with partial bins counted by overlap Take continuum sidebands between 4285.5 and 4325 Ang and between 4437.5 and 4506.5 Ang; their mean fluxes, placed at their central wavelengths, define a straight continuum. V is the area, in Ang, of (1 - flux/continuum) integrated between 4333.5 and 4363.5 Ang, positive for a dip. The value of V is 4.4 Ang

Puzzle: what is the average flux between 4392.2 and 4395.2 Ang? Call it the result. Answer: 12.2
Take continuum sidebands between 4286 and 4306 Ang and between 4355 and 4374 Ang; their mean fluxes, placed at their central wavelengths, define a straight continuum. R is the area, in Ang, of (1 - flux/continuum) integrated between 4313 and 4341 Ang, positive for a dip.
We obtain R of 5.4 Ang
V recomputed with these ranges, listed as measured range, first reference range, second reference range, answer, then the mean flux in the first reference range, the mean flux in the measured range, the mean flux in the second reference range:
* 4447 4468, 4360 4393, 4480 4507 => 0.51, 10.9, 10.7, 11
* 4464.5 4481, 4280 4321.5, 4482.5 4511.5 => 0.83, 10.6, 10.4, 11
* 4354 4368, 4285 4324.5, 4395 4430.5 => -0.70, 10.5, 11.1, 10.6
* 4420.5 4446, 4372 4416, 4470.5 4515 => 0.72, 10.8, 10.5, 10.9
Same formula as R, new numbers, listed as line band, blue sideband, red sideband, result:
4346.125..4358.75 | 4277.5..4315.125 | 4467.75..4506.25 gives 1.59 Ang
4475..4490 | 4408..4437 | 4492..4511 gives -0.03 Ang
